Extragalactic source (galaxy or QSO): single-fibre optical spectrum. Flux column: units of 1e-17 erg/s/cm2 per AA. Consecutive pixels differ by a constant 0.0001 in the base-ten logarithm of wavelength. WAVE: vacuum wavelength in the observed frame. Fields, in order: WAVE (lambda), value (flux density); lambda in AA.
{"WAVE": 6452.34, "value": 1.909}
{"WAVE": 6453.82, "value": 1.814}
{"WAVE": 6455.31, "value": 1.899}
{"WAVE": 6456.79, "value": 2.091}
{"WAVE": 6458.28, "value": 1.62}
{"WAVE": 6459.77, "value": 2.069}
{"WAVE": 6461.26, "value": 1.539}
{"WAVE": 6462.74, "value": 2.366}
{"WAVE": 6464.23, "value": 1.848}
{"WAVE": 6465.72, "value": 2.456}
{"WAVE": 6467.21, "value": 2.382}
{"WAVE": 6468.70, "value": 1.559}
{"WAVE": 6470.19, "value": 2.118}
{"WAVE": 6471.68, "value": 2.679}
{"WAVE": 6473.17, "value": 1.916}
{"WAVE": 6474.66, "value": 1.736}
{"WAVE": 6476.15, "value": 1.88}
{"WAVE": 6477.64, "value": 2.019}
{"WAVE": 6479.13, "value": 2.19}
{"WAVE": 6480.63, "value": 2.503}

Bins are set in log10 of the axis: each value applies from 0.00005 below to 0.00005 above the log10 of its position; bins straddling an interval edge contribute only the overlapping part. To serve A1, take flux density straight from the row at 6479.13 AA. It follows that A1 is 2.19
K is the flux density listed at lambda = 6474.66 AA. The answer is 1.736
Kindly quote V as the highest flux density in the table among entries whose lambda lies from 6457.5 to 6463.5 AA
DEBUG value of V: 2.366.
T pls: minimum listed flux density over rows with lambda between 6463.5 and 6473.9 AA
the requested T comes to 1.559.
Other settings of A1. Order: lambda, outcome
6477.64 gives 2.019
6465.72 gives 2.456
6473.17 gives 1.916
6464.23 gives 1.848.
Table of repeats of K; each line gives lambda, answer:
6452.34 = 1.909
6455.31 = 1.899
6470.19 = 2.118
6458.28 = 1.62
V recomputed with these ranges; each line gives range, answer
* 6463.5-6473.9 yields 2.679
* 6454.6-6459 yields 2.091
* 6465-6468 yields 2.456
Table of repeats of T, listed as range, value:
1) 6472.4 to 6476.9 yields 1.736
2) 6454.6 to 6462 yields 1.539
